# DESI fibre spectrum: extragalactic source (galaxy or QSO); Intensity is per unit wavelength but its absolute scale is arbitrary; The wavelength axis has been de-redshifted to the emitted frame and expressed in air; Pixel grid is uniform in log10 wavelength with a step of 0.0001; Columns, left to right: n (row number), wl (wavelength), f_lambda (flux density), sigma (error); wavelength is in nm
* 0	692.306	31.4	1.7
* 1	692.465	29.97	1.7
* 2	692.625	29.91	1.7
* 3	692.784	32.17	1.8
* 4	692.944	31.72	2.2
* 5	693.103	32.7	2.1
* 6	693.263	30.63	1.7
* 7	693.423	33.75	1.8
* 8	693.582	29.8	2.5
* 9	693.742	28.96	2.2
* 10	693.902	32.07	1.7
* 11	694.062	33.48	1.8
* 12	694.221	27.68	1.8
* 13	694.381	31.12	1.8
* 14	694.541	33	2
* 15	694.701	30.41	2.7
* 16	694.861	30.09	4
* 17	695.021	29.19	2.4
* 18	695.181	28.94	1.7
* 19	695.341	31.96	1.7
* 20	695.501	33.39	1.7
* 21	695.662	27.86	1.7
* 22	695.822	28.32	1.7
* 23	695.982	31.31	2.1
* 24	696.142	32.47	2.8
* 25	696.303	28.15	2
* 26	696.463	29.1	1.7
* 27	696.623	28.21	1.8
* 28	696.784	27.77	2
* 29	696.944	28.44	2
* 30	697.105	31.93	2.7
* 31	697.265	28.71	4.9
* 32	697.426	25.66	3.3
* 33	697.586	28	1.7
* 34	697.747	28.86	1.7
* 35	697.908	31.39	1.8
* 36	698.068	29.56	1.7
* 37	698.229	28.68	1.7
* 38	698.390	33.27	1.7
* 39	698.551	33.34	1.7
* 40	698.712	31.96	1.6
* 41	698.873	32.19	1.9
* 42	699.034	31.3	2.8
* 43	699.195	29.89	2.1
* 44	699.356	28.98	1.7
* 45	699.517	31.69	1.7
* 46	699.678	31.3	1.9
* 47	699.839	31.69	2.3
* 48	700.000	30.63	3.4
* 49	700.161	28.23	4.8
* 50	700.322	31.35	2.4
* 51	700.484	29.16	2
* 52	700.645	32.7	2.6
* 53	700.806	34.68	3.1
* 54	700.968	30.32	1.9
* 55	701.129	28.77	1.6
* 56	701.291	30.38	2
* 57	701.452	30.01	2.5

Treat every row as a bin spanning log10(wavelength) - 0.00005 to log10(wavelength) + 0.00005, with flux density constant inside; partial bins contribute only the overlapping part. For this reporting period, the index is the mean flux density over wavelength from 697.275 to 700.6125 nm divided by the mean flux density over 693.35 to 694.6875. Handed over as 0.97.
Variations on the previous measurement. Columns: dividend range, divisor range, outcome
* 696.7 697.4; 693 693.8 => 0.93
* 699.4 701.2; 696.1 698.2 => 1.07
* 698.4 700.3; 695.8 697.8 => 1.07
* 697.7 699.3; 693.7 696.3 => 1.02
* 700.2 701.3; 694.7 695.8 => 1.03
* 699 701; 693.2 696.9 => 1.02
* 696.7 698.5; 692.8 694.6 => 0.94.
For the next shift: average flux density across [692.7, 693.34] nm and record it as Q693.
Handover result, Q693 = 31.8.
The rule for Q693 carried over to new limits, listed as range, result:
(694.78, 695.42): 30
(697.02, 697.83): 28.6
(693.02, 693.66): 31.8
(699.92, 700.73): 30.5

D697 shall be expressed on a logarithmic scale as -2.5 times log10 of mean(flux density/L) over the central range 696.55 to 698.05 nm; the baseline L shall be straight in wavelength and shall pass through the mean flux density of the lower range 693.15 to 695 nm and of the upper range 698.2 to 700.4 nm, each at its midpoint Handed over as 0.081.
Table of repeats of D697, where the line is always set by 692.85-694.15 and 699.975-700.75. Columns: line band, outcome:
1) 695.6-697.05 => 0.07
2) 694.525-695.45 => 0.03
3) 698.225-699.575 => -0.02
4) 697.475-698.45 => 0.04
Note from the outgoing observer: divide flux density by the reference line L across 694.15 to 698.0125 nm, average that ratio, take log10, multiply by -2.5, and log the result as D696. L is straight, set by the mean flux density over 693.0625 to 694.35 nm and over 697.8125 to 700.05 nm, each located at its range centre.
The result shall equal 0.05 mag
